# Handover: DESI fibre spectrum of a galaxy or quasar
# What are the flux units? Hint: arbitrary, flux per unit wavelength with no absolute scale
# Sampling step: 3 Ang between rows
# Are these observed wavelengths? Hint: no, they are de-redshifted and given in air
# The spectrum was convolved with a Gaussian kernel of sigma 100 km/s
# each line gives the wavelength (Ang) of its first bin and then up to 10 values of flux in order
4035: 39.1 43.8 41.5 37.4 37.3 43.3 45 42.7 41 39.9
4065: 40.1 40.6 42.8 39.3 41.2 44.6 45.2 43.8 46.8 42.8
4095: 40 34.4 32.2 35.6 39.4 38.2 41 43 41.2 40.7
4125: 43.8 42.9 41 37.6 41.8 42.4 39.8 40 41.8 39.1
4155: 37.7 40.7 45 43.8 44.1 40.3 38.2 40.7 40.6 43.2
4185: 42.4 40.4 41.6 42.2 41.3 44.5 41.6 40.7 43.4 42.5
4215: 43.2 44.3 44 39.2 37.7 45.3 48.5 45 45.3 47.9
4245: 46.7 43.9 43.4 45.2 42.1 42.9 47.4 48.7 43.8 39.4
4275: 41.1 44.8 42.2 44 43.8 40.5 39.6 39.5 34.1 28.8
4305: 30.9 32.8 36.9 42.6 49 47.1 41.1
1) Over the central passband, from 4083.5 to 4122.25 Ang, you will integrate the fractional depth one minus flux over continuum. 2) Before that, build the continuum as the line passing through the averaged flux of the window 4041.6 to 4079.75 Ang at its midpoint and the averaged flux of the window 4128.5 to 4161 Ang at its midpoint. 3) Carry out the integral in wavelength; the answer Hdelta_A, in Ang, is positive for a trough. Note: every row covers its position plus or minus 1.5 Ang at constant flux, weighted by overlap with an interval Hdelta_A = 0.7 Ang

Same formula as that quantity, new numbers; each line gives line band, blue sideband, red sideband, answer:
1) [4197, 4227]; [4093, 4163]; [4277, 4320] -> -1.92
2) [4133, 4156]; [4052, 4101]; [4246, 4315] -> 0.66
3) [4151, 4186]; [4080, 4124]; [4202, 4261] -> 0.66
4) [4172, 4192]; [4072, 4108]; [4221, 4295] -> 0.55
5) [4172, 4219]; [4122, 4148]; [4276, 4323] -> -1.48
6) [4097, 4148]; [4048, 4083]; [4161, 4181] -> 2.42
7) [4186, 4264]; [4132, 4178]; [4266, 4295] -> -3.17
